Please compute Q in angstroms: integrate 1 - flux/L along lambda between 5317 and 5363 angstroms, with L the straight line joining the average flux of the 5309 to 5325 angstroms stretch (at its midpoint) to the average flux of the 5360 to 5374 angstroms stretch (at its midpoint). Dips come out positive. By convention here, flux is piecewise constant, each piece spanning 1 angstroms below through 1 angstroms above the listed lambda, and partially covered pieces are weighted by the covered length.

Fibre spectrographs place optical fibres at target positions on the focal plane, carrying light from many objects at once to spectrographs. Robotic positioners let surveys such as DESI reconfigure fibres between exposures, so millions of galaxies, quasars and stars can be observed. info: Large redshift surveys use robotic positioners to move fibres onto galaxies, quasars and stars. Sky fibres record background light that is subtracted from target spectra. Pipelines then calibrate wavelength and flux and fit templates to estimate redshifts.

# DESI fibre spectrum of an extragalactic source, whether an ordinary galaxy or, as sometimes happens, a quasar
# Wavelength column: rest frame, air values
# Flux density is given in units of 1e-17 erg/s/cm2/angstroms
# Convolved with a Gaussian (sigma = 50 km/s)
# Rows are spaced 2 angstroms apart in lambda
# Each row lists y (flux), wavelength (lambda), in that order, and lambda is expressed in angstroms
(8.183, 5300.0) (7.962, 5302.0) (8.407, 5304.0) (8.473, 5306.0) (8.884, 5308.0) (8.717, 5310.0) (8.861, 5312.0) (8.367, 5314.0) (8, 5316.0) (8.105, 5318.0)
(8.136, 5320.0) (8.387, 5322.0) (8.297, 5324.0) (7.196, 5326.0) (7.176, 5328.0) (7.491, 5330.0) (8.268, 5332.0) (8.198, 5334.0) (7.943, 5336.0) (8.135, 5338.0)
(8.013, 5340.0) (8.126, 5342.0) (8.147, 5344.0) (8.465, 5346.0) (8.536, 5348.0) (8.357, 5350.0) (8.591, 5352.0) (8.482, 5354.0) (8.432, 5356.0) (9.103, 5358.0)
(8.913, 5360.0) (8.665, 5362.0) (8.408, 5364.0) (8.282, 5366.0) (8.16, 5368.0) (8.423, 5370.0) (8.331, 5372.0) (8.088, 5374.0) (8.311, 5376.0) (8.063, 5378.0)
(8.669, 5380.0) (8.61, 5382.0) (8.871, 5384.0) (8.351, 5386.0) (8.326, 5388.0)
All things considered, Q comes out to 0.8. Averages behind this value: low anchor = 8.36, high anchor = 8.4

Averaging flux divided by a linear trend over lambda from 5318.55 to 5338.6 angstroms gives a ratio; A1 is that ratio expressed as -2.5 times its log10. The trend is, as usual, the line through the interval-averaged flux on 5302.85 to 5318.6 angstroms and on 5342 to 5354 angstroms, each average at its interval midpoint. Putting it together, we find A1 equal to 0.07 mag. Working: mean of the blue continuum 8.48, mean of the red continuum 8.4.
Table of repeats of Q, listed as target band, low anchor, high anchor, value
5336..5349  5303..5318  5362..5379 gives 0.3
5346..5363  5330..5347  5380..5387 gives -0.7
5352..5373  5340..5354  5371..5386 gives -0.4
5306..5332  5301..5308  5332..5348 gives 0.4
